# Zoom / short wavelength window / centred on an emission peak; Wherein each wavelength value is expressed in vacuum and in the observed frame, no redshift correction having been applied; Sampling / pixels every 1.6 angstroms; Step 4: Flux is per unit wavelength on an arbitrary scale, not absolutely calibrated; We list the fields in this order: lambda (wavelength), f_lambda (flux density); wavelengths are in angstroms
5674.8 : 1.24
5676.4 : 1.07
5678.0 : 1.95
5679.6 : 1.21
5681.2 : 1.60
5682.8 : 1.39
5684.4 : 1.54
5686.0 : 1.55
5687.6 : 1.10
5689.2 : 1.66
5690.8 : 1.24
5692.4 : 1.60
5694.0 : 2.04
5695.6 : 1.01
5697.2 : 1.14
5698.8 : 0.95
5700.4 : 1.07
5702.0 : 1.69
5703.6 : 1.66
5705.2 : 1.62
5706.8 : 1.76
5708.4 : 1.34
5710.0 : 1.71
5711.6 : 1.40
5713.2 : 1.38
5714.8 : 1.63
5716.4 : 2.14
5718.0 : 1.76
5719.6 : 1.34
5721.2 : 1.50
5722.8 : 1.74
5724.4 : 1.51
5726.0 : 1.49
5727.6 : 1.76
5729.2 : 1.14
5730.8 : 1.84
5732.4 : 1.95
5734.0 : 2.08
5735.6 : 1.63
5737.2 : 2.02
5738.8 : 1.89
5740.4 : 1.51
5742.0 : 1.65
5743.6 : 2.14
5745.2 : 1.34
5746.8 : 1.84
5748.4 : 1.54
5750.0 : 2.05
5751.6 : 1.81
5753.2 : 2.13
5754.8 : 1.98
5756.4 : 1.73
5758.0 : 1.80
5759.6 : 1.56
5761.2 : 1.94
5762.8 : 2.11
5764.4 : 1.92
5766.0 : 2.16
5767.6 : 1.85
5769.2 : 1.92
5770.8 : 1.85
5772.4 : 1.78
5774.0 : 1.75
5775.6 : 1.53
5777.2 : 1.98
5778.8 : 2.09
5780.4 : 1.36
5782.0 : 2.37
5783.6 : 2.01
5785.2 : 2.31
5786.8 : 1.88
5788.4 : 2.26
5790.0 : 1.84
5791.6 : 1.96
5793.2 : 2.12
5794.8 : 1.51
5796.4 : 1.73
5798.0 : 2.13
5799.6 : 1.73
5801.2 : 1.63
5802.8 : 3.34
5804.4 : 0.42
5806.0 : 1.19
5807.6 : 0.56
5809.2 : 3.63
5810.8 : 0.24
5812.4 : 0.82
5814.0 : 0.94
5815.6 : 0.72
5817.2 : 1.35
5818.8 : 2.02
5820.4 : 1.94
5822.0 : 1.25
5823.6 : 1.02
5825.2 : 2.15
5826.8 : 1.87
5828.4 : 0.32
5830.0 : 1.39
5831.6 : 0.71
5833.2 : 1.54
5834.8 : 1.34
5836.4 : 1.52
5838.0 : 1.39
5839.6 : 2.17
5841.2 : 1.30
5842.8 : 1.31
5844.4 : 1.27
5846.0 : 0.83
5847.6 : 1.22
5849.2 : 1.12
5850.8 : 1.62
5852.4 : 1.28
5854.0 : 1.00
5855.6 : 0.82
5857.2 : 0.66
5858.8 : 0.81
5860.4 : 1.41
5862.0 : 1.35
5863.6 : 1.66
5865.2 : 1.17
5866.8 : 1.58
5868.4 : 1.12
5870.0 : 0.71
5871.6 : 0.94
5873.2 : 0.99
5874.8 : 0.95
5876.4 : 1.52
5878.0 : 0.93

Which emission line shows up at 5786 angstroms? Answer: C III] 1909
